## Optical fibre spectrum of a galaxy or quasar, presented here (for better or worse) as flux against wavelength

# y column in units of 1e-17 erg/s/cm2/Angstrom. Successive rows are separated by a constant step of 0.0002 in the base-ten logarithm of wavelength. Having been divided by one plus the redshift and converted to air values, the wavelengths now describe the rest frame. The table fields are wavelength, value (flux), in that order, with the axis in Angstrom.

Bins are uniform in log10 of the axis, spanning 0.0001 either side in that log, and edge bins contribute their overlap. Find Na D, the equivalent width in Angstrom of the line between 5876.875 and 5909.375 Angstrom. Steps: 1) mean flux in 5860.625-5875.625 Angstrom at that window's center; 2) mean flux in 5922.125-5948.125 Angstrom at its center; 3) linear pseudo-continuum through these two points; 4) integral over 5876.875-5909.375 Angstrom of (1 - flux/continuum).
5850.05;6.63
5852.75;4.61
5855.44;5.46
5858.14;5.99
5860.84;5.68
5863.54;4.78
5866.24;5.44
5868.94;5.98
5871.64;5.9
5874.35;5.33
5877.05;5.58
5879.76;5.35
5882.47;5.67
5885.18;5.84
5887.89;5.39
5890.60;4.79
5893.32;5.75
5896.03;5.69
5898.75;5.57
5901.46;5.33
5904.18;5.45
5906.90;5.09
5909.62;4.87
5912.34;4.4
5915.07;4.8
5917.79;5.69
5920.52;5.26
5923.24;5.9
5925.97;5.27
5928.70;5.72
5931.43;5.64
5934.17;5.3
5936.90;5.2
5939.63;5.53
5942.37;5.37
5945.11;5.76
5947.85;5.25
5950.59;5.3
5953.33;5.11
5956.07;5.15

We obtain 0.42 Angstrom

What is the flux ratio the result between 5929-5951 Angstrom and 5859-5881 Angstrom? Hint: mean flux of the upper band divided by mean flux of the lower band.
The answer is 0.99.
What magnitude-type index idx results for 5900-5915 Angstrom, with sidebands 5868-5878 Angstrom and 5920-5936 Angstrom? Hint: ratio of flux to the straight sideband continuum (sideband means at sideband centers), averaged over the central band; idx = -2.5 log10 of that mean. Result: 0.12 mag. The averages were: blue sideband 5.69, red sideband 5.52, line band 5.01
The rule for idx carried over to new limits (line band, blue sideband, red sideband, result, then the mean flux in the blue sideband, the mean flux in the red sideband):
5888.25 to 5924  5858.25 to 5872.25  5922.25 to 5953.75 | 0.05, 5.58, 5.45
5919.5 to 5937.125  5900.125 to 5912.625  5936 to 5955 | -0.05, 5.08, 5.36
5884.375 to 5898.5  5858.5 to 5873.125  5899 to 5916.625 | -0.05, 5.58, 5.04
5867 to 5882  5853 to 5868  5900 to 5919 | -0.06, 5.42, 5.09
